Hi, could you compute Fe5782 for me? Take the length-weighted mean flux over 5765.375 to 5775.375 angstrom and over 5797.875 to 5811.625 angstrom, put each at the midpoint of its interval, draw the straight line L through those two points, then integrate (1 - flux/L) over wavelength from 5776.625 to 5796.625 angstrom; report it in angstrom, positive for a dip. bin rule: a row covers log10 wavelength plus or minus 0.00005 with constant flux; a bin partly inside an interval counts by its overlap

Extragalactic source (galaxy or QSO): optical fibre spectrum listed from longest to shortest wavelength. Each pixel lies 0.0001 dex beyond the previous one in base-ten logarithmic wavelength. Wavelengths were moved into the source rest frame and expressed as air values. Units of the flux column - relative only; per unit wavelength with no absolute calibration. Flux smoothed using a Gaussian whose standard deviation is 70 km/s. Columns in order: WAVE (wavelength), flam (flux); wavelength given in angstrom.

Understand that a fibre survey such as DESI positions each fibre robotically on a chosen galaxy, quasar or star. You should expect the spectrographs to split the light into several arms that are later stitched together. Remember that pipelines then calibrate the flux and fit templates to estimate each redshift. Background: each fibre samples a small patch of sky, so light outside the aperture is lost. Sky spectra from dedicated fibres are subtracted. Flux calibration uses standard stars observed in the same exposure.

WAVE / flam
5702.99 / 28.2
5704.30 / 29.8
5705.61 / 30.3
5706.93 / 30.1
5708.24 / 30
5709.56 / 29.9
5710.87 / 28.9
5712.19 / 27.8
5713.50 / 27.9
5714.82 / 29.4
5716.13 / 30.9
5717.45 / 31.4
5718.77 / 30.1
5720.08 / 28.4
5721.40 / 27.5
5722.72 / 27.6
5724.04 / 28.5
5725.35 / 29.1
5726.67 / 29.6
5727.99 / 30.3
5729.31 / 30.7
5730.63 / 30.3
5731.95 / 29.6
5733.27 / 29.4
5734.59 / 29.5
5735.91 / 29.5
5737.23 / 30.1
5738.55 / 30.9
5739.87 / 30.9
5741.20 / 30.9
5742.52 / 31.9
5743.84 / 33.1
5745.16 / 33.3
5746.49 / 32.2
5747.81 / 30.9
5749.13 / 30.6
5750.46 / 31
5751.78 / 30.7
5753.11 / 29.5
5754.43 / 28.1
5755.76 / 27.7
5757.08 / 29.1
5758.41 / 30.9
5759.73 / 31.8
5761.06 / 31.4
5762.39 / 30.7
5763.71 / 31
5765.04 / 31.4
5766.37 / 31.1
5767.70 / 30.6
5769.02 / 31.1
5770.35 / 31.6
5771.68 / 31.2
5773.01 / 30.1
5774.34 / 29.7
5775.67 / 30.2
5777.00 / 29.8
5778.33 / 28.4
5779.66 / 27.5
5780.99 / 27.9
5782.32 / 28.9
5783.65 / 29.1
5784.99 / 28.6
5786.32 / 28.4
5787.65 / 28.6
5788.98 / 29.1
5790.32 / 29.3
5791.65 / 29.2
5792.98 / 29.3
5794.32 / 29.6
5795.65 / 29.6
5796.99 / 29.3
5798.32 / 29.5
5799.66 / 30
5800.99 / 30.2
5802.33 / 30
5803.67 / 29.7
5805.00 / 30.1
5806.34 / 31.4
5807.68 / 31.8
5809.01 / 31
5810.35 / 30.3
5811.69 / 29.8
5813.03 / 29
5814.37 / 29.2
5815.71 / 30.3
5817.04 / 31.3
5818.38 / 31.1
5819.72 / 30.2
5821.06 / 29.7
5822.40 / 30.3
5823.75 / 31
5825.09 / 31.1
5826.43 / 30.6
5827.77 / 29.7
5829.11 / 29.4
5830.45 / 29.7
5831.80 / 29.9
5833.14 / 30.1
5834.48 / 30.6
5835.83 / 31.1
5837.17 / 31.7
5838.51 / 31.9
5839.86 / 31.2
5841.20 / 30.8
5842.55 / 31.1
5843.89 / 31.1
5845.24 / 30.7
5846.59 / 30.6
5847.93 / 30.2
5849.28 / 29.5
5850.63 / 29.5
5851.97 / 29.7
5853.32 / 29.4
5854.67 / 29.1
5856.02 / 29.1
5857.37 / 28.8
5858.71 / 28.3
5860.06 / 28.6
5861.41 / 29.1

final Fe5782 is 1.1 angstrom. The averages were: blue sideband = 30.8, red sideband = 30.4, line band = 28.9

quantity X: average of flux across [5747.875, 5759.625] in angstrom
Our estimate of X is 29.9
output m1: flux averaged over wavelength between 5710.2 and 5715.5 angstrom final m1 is 28.6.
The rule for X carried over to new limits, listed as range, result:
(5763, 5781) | 30.2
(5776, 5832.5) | 29.7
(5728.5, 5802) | 30.1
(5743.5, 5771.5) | 30.8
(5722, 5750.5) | 30.4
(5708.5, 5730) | 29.3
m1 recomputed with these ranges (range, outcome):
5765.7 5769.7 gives 31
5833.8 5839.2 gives 31.3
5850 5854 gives 29.6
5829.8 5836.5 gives 30.3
